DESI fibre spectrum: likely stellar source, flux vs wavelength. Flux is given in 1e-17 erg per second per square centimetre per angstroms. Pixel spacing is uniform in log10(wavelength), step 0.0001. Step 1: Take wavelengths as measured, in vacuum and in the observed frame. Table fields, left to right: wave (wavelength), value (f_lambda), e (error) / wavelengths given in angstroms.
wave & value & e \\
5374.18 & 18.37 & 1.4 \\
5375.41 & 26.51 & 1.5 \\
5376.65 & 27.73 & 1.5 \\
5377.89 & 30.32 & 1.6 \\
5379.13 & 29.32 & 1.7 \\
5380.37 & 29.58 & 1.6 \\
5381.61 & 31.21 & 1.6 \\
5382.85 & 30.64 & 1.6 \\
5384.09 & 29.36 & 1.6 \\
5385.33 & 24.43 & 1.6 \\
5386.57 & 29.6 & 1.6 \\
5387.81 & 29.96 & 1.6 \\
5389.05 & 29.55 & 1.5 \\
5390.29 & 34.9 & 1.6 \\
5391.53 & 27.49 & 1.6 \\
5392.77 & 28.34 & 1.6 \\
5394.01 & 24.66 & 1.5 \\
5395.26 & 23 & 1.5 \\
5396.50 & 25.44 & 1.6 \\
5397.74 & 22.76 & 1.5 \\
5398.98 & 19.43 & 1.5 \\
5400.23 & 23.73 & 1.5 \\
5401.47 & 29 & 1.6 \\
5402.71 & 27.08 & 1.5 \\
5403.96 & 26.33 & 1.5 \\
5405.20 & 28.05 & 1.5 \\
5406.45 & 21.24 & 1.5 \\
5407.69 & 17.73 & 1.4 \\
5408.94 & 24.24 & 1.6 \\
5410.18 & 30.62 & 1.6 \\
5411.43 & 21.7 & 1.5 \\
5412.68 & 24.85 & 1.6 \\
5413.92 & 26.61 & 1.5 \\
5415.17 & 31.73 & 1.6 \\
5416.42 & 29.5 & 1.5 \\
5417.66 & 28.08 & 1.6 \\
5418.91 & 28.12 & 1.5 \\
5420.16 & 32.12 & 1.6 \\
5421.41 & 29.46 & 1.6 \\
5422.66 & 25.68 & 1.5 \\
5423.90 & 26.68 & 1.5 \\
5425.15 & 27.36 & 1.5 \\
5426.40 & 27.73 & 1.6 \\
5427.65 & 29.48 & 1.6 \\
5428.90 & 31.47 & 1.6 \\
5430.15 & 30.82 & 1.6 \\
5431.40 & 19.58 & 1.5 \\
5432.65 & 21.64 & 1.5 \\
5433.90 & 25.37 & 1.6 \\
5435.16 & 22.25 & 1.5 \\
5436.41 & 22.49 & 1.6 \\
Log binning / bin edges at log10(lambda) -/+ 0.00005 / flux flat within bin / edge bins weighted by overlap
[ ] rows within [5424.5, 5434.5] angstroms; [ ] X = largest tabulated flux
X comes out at 31.47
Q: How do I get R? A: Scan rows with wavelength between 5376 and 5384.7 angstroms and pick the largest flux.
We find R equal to 31.21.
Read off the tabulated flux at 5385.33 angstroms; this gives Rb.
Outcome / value 24.43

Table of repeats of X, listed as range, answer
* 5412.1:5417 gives 31.73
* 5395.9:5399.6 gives 25.44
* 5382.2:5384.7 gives 30.64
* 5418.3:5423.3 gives 32.12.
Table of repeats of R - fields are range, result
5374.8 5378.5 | 30.32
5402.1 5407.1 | 28.05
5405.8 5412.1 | 30.62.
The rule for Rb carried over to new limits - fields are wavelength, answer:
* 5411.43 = 21.7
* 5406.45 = 21.24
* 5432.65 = 21.64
